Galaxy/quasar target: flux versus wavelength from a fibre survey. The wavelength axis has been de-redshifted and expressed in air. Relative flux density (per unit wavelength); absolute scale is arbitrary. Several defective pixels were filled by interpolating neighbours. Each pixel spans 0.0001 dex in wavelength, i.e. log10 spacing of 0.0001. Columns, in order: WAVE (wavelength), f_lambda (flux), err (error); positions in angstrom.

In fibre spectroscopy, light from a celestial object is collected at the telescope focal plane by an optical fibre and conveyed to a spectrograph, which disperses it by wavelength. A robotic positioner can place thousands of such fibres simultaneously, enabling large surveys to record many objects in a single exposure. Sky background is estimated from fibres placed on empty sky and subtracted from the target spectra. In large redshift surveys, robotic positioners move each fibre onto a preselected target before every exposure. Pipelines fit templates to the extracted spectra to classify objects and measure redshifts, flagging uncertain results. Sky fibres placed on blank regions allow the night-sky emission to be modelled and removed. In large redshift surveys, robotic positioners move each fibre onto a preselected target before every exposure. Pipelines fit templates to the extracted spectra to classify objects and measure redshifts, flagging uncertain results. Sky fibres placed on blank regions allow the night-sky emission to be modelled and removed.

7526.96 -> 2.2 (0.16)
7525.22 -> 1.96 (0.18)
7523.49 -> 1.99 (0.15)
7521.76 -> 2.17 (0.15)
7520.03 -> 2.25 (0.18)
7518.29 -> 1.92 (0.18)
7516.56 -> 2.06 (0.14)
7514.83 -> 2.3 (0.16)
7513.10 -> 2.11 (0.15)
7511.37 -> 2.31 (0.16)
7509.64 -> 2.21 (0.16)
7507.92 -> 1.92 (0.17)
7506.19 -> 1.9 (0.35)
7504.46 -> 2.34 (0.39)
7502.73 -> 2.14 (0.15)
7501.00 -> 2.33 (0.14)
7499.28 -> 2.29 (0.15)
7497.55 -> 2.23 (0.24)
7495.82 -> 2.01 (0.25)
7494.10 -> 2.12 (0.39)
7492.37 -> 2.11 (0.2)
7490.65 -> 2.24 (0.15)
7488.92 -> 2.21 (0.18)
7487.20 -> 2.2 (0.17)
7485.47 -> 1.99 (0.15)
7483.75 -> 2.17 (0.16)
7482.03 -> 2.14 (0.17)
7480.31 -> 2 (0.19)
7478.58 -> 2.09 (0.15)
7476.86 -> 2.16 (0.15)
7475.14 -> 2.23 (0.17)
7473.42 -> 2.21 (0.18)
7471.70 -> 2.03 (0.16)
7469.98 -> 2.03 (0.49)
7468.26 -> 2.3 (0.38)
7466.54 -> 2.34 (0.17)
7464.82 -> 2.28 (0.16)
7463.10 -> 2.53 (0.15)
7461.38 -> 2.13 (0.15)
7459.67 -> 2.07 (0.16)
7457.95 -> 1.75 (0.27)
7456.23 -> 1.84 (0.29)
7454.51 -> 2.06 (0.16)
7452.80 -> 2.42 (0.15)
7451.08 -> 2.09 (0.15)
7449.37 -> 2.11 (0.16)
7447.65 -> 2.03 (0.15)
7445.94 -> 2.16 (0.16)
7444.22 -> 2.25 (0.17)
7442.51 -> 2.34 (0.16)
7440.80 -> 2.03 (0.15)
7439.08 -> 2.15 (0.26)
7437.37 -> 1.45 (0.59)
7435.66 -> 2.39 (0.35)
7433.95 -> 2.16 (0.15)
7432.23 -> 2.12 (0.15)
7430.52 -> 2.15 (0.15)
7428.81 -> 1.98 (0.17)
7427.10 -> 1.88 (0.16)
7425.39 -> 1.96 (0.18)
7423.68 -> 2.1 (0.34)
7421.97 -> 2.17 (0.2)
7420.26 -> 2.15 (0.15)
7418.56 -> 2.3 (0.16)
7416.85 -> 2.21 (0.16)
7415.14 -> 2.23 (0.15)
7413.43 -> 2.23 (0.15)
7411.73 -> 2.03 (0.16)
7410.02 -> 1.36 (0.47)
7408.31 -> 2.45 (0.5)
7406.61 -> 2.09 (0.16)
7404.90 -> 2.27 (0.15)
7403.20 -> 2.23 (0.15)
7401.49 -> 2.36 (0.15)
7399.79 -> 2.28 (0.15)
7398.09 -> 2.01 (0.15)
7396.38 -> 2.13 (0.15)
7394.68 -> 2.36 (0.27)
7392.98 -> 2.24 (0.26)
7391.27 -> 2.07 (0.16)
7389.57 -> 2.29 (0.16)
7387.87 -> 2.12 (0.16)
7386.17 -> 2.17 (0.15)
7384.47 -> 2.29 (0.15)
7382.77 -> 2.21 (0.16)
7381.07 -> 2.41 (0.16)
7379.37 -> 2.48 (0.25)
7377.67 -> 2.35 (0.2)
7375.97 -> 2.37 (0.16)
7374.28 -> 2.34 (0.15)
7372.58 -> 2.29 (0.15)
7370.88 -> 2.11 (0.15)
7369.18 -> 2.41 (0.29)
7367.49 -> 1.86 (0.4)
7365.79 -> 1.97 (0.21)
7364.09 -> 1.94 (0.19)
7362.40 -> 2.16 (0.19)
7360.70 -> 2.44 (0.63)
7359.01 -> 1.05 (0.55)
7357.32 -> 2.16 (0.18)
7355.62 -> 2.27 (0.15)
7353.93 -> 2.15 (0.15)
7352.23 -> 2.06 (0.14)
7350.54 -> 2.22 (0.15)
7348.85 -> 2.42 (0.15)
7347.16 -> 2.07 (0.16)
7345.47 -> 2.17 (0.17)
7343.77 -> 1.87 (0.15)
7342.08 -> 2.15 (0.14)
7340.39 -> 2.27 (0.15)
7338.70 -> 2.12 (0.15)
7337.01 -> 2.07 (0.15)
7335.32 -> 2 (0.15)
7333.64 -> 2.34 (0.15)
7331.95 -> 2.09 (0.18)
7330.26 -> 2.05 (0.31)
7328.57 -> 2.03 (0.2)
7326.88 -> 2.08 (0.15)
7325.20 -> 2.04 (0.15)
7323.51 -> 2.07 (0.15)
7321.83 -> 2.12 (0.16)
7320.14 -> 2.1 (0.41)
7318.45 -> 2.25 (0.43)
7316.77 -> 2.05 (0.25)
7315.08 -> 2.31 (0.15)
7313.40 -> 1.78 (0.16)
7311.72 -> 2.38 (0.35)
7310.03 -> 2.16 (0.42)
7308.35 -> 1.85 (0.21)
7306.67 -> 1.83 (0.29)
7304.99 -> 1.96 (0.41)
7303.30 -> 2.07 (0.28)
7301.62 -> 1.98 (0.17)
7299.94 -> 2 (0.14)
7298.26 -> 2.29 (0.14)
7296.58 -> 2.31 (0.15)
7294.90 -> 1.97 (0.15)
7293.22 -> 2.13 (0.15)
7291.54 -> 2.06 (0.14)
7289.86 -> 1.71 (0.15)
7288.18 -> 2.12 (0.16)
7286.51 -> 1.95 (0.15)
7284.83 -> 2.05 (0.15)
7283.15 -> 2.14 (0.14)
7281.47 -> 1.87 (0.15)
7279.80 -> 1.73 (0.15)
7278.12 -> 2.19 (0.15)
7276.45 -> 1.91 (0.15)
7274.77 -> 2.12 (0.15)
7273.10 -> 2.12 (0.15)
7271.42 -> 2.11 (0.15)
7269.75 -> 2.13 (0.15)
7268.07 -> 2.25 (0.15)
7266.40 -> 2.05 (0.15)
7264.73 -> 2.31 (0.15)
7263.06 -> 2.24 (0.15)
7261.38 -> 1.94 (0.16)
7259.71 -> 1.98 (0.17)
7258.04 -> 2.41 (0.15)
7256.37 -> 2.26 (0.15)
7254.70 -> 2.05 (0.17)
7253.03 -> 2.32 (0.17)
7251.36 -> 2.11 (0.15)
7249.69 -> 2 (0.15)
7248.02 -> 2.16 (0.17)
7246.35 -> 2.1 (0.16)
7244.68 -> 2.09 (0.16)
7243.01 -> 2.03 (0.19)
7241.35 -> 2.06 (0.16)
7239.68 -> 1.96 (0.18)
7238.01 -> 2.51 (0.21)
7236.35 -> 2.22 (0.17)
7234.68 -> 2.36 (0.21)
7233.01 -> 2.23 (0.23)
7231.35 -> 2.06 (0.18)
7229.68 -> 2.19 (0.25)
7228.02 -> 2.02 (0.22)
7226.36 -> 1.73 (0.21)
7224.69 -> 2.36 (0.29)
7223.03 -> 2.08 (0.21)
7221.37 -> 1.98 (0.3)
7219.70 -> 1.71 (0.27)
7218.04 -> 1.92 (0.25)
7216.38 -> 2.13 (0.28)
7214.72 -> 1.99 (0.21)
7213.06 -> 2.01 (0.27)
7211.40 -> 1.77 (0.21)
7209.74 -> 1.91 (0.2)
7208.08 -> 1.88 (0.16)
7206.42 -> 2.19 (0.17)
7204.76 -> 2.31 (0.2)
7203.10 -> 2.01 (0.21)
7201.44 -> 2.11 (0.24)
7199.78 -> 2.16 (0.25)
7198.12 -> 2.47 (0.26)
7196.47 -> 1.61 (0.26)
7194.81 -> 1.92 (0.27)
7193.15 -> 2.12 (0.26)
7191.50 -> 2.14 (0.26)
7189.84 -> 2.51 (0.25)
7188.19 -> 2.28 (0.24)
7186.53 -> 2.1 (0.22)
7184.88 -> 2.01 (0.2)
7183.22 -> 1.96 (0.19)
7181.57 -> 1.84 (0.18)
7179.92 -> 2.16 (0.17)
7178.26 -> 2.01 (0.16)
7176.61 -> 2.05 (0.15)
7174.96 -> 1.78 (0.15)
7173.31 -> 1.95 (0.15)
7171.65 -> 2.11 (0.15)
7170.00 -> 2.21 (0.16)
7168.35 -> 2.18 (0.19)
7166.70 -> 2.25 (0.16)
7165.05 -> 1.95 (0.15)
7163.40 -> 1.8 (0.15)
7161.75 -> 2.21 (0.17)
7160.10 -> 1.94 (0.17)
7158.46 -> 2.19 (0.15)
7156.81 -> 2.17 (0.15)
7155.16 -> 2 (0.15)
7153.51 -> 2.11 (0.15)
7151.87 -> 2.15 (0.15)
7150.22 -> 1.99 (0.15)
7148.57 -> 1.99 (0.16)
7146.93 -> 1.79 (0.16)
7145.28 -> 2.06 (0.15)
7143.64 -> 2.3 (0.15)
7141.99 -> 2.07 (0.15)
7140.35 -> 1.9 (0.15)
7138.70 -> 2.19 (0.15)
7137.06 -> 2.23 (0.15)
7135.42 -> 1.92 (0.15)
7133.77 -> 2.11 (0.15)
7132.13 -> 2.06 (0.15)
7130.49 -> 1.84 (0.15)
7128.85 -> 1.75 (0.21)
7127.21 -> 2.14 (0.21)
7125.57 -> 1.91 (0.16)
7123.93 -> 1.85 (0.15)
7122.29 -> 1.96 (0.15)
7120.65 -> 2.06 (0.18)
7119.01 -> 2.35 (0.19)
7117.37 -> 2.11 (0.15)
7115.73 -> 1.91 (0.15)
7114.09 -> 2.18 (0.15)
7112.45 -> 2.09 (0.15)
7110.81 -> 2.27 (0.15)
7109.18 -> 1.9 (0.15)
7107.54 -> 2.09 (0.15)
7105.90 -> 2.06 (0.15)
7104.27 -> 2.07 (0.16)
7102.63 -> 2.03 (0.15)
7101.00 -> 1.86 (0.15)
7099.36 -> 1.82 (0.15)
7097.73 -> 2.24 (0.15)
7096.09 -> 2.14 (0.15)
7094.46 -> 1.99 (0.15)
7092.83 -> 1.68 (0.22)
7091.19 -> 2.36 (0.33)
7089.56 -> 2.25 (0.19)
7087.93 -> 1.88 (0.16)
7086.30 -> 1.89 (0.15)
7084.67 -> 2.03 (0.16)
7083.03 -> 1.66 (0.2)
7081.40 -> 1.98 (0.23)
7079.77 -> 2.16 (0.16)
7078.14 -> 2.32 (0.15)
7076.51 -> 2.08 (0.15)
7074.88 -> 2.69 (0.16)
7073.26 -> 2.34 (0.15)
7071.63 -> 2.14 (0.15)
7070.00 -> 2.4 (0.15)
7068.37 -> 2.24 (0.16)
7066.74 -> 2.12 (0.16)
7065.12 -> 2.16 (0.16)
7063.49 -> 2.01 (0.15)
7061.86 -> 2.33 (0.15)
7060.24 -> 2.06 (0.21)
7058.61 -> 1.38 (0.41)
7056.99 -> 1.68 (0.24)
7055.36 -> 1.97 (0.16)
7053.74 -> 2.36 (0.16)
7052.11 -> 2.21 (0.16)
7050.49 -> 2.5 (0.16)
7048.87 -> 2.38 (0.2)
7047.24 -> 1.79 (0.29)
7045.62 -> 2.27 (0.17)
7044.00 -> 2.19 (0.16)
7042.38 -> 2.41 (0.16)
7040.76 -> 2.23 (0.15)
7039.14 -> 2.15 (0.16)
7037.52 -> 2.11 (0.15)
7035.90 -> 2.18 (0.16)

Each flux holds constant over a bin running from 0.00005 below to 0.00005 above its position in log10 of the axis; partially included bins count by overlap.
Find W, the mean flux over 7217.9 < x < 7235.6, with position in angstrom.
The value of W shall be 2.06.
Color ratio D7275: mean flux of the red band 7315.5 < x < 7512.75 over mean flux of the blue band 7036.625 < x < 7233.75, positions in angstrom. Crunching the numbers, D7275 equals 1.03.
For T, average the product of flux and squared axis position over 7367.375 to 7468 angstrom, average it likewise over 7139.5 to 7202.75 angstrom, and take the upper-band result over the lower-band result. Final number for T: 1.12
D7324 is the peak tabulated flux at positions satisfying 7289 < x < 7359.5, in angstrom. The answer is 2.42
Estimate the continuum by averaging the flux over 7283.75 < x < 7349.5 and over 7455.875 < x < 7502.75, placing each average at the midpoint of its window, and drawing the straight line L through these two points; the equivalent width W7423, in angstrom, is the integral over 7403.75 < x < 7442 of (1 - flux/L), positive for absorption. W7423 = 0.7 angstrom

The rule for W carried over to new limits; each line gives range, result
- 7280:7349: 2.07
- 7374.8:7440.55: 2.16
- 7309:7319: 2.15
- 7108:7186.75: 2.04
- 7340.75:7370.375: 2.08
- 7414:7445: 2.11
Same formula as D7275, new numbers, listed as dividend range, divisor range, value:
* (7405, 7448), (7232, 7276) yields 0.97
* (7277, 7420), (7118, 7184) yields 1.04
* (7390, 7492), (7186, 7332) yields 1.02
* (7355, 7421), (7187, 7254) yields 1.04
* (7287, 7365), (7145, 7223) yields 1.02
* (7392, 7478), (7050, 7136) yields 1.03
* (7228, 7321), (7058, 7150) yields 1.02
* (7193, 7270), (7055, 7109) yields 1.01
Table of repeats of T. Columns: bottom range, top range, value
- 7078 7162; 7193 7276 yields 1.06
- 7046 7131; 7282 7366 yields 1.07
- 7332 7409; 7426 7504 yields 1.00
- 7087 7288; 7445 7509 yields 1.12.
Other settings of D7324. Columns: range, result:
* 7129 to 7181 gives 2.3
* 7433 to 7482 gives 2.53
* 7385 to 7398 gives 2.36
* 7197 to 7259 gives 2.51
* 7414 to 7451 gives 2.39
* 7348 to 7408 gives 2.48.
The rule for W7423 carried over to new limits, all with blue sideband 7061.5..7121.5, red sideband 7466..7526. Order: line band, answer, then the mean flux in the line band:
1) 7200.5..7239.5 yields 0.8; 2.07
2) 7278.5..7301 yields 1.0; 2.03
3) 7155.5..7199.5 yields 0.8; 2.07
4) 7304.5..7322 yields 0.4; 2.07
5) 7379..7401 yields -1.0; 2.23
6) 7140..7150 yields 0.4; 2.02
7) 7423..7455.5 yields 0.6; 2.1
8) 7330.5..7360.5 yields 0.5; 2.09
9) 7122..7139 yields 0.9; 1.99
